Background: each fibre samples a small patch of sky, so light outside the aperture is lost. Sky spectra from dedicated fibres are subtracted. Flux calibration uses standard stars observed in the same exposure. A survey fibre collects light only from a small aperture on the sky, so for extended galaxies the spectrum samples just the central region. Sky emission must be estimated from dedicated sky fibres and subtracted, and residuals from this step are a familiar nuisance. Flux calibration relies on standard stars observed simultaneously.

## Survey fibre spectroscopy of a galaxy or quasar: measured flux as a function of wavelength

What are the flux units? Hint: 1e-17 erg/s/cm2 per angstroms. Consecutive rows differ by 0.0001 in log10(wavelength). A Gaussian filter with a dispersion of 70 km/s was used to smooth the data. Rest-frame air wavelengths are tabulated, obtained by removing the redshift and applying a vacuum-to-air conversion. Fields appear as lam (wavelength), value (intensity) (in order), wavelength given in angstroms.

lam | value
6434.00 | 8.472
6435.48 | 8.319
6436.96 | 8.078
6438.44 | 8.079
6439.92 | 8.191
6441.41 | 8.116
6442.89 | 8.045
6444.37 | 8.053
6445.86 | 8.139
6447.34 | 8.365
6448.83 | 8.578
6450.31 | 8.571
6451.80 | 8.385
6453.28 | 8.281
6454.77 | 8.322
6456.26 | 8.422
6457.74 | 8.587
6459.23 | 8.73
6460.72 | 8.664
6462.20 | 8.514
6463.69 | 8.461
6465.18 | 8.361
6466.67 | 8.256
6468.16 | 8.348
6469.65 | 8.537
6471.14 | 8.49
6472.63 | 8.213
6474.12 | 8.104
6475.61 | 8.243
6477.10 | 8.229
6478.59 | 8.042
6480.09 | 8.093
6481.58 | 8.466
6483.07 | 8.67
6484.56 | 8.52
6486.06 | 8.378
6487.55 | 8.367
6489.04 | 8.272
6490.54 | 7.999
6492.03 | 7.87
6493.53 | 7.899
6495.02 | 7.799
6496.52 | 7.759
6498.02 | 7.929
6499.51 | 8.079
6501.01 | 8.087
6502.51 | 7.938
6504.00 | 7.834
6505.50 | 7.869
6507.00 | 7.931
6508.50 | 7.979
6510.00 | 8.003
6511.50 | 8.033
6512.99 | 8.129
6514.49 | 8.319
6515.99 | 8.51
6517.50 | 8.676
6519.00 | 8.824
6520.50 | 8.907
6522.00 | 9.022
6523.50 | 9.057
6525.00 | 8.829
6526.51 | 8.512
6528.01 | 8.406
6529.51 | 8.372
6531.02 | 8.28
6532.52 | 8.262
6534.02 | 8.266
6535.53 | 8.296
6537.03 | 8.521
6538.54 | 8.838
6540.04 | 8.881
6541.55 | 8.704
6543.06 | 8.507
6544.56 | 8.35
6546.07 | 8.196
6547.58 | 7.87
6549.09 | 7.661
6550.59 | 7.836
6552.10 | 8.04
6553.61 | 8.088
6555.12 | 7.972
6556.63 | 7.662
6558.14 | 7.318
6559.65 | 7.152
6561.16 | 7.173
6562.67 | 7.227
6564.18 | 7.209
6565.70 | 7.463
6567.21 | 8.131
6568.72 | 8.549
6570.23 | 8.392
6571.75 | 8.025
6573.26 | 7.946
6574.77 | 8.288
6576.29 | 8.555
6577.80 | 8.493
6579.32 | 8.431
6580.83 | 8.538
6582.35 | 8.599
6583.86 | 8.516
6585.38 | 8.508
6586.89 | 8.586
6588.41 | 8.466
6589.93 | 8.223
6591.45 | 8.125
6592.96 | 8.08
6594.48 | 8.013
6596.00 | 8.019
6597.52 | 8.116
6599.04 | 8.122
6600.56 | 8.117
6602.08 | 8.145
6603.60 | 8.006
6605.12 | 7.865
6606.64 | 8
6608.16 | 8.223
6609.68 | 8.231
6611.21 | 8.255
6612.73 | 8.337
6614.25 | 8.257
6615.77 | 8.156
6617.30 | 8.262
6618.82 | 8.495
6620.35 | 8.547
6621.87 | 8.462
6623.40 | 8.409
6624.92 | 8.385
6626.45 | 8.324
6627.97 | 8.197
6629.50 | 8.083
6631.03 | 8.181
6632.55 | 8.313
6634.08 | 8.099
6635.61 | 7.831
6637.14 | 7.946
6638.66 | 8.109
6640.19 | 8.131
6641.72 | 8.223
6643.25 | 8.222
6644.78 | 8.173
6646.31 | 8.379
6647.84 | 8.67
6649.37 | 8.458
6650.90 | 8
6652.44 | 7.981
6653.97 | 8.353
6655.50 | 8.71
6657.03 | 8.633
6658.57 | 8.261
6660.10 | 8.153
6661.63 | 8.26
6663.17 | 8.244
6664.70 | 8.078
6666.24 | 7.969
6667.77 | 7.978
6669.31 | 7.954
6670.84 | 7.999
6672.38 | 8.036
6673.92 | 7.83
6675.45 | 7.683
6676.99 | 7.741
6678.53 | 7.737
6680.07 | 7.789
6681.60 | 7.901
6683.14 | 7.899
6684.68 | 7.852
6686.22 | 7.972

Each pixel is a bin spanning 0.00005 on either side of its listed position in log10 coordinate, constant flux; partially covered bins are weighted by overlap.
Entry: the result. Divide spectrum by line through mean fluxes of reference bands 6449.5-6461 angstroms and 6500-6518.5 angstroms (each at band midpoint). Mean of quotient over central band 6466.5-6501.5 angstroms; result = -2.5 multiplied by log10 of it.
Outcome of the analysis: 0.01 mag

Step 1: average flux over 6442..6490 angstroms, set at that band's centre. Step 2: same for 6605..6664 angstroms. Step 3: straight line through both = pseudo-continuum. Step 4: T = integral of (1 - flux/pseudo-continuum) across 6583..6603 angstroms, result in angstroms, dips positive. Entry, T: 0.1 angstroms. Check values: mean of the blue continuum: 8.36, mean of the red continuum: 8.26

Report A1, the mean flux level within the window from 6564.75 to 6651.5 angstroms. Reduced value 8.24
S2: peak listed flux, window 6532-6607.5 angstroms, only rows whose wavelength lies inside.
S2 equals 8.881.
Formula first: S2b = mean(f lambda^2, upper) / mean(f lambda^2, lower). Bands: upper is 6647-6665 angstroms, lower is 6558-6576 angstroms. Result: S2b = 1.10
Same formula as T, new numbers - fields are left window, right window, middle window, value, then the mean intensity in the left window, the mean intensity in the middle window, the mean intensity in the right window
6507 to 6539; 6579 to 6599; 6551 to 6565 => 1.4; 8.46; 7.54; 8.32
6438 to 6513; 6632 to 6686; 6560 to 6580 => 0.5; 8.22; 7.97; 8.1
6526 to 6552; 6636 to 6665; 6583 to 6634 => 0.3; 8.33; 8.24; 8.26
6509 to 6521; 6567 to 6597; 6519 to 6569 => 1.2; 8.41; 8.17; 8.33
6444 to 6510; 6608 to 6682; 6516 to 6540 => -1.1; 8.24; 8.61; 8.18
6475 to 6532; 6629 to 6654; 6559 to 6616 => 0.6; 8.27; 8.12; 8.18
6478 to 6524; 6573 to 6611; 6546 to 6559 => 0.7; 8.23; 7.83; 8.25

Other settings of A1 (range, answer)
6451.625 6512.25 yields 8.22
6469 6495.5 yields 8.24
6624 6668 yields 8.22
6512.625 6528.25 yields 8.67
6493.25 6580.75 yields 8.16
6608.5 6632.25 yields 8.3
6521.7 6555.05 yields 8.38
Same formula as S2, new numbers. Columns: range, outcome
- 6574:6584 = 8.599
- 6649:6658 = 8.71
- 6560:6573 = 8.549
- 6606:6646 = 8.547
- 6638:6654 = 8.67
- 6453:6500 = 8.73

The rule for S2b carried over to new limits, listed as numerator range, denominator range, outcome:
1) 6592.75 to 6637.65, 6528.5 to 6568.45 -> 1.04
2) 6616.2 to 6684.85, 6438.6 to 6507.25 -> 1.04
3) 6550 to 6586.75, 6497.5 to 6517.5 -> 1.01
